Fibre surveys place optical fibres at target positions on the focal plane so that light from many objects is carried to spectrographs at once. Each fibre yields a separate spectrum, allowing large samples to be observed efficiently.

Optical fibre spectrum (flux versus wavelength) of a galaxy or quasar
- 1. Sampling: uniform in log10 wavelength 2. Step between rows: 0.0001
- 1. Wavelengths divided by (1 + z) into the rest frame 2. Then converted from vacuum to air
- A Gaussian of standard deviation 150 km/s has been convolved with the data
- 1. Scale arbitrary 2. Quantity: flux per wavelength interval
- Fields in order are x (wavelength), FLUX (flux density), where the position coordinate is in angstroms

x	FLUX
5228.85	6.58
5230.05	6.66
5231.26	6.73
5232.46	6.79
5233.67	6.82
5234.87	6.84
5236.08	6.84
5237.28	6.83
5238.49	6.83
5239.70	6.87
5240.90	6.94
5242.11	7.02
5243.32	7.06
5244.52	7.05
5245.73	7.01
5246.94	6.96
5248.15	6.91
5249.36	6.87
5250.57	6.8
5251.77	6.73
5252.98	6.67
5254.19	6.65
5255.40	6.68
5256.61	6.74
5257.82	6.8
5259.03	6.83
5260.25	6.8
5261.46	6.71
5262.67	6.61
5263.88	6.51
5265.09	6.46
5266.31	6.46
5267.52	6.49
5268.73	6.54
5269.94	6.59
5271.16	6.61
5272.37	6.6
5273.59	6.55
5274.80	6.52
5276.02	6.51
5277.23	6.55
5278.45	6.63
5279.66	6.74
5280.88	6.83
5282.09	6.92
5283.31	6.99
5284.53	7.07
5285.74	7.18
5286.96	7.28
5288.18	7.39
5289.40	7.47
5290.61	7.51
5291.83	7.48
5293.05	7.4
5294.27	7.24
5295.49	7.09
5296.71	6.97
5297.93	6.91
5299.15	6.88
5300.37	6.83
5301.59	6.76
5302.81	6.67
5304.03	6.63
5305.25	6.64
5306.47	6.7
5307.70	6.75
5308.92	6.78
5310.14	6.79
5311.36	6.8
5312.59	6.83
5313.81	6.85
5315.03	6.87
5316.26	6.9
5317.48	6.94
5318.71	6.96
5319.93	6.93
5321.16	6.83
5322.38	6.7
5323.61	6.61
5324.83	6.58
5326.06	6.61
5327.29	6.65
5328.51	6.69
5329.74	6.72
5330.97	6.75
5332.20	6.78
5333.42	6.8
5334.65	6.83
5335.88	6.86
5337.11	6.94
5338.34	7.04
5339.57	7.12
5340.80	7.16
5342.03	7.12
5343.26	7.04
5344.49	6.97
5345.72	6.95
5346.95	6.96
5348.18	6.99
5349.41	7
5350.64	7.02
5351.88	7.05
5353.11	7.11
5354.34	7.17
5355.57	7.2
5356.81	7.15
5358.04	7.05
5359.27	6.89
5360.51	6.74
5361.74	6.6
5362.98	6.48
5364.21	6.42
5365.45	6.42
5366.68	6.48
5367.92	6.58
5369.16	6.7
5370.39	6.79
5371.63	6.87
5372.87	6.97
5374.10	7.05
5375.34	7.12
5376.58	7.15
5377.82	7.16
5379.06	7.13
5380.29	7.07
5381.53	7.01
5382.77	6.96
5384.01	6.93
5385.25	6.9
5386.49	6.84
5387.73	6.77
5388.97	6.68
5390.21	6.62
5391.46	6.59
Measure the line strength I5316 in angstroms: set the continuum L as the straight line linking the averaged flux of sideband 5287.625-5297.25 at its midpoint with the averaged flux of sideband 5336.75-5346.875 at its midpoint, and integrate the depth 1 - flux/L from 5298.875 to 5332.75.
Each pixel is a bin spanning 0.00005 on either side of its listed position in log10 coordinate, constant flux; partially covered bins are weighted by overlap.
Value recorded 2.0 angstroms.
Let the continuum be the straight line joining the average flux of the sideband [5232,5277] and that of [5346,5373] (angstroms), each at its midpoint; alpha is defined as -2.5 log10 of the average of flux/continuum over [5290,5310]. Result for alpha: -0.03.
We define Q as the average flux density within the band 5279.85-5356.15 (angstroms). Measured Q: 6.94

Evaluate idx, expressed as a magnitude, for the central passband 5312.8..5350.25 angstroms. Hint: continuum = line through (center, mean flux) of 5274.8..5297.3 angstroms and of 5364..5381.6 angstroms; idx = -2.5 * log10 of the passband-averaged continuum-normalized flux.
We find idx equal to 0.01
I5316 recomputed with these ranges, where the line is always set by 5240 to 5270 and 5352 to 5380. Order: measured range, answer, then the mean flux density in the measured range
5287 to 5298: -0.8 angstroms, 7.29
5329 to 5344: -0.2 angstroms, 6.93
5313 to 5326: 0.0 angstroms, 6.81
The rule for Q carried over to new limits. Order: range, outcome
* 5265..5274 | 6.54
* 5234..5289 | 6.79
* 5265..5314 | 6.85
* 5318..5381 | 6.88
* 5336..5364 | 6.98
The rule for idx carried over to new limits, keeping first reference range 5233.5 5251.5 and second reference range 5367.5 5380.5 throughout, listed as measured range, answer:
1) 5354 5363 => 0.01 mag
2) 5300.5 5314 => 0.03 mag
